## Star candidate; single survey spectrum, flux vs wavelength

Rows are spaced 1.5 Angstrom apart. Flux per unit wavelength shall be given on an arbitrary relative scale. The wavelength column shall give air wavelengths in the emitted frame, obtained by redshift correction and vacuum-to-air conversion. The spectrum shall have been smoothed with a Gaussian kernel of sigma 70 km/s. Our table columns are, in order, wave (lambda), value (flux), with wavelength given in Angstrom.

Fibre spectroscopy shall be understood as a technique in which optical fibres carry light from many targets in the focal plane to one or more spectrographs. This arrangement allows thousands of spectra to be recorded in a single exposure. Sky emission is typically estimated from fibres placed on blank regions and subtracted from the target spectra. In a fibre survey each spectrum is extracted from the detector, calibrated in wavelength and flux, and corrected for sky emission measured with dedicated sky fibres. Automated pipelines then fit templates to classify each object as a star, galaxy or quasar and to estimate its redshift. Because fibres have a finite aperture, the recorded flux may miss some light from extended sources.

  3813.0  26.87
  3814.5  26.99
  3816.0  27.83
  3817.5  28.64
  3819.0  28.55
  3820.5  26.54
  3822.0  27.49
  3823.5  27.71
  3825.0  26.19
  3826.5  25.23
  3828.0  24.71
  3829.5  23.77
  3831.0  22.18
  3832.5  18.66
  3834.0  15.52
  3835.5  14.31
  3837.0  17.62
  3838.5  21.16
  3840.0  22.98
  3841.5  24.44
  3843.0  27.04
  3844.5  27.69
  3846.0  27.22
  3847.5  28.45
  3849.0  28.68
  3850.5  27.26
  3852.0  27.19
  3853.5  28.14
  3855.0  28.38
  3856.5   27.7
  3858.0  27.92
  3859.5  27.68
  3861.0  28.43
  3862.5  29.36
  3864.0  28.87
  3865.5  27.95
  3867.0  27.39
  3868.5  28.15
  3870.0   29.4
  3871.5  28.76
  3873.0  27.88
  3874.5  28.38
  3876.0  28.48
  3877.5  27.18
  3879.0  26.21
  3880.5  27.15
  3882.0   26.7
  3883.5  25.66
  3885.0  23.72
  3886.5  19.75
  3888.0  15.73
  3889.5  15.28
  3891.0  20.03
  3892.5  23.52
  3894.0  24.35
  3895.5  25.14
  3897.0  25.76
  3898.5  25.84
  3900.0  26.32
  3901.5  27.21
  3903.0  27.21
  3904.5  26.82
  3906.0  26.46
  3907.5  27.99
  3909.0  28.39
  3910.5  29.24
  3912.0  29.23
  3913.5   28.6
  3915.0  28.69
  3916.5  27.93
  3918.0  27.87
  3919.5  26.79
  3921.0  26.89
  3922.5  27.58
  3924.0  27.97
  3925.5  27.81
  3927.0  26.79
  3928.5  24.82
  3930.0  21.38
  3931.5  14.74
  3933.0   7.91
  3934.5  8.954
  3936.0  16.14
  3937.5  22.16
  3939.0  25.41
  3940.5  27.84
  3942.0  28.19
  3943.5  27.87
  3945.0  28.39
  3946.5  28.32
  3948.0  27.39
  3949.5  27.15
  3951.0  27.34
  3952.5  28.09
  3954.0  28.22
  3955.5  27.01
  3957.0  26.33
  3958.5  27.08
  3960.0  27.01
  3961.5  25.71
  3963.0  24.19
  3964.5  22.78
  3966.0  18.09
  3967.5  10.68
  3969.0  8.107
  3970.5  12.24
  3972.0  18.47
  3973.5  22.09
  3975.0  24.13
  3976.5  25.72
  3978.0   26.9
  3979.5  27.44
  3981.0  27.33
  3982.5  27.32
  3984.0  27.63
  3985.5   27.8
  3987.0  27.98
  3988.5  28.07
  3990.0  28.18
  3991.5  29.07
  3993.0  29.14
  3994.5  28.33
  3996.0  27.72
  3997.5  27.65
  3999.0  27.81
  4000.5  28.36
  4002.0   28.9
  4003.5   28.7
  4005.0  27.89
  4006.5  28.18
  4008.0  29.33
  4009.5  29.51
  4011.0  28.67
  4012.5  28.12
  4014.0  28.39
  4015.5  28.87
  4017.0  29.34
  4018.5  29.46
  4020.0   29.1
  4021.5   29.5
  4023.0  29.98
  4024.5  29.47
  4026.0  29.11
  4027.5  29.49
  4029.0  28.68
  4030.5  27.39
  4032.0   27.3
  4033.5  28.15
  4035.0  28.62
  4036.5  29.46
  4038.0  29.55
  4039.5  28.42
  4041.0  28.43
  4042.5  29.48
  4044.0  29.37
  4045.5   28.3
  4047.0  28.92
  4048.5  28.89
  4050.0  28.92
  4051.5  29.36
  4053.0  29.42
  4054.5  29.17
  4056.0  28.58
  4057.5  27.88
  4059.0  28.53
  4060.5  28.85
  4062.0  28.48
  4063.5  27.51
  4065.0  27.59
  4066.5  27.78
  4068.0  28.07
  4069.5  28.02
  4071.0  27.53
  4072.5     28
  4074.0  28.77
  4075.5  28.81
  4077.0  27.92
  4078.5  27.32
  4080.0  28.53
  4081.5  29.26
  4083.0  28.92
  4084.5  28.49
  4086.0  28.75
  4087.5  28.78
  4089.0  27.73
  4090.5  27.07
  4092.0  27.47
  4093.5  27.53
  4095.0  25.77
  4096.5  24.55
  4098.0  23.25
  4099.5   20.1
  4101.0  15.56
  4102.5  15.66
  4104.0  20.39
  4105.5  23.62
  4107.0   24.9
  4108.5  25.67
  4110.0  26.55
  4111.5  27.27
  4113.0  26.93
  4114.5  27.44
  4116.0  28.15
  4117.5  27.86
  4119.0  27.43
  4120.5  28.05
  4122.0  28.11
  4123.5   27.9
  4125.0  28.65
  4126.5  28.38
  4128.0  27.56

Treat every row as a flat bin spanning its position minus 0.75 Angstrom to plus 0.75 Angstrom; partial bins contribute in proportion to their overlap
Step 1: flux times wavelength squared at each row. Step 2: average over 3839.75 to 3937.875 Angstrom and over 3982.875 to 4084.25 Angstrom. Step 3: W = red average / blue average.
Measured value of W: 1.20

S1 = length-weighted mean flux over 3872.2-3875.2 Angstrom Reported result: 28.1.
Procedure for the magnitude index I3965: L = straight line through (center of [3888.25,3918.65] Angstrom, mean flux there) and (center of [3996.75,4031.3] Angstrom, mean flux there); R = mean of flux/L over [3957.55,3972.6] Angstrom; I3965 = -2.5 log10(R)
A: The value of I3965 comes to 0.37 mag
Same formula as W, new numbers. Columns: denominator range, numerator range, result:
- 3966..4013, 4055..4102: 1.10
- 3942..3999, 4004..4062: 1.18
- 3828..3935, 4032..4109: 1.19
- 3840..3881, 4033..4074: 1.14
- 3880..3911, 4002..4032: 1.25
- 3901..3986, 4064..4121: 1.15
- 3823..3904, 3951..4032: 1.12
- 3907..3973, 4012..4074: 1.26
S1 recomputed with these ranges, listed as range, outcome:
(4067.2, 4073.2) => 27.9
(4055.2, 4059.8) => 28.3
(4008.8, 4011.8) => 29.1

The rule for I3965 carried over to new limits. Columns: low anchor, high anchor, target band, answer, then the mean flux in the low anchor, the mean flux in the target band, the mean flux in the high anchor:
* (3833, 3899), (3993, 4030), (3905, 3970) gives 0.10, 25.3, 24.5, 28.8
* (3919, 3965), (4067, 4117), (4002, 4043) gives -0.14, 24.7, 28.8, 26.2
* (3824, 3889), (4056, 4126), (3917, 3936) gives 0.16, 25.4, 22.3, 26.7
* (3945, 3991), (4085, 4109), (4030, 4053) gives -0.18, 24.6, 28.7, 24.2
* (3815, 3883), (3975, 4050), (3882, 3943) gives 0.12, 26.2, 24.2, 28.4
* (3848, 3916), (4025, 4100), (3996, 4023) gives -0.04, 26.5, 28.7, 28.1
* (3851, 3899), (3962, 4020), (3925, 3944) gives 0.21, 26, 21.4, 25.8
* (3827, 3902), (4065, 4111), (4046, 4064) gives -0.11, 25.1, 28.7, 26.1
